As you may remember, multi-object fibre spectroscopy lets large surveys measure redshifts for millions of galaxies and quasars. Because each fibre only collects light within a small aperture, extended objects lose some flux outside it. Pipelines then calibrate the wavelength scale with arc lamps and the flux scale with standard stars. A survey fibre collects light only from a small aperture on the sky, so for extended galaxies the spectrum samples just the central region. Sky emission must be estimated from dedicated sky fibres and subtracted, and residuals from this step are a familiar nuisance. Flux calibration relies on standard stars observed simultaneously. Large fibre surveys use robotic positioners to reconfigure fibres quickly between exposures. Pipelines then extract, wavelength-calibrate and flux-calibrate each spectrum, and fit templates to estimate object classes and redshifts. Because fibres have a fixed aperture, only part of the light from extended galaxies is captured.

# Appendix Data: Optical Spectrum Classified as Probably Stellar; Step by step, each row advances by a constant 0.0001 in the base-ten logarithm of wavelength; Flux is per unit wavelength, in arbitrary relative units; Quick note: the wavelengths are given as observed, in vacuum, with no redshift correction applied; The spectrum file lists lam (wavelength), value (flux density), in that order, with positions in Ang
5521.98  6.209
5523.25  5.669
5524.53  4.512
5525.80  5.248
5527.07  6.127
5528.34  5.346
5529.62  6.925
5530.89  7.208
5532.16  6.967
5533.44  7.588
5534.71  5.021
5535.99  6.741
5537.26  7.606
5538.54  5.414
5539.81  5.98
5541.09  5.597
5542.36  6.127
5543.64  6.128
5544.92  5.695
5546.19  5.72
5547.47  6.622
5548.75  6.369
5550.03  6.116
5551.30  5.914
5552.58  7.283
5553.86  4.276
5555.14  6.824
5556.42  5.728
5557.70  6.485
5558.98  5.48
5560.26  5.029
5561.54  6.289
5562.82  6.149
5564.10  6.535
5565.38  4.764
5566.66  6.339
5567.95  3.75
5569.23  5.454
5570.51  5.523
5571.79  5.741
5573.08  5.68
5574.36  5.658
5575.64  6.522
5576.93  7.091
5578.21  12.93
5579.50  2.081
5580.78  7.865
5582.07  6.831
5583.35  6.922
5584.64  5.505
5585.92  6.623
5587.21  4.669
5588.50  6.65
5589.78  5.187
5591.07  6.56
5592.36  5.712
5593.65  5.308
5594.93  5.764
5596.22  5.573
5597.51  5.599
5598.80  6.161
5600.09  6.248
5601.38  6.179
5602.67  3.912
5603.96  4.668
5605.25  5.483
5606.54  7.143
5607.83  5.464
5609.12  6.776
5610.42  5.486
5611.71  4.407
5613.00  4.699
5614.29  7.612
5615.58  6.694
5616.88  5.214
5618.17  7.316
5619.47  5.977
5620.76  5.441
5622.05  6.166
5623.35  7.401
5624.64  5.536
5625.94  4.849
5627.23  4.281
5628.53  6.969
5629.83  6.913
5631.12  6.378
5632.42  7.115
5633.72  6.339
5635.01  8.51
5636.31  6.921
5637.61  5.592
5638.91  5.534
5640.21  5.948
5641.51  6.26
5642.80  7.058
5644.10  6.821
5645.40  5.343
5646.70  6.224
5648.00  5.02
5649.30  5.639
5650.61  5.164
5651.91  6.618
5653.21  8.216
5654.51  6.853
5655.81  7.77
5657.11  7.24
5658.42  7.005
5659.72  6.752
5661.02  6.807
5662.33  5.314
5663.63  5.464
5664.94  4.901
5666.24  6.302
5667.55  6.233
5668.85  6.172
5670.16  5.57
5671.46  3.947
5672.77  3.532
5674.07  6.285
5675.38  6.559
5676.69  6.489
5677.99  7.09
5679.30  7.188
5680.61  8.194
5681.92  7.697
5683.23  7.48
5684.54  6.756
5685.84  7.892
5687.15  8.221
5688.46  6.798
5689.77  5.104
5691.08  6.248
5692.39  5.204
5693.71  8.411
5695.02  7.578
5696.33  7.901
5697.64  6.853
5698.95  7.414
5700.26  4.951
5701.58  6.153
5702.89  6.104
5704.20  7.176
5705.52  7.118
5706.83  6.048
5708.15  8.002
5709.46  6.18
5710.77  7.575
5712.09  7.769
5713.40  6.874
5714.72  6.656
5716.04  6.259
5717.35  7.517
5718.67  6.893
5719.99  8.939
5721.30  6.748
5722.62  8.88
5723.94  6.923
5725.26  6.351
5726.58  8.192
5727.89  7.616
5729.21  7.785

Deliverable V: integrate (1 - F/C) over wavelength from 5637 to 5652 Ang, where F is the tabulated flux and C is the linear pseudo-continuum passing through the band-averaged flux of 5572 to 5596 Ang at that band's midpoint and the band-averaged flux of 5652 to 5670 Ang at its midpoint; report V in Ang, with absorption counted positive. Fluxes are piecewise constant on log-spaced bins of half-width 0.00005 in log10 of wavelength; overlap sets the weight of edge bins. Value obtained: 1.3 Ang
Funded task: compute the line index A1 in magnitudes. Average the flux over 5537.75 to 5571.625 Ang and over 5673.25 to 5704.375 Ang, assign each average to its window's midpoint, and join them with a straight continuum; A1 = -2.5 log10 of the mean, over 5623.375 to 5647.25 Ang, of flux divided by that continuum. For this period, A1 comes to 0.03 mag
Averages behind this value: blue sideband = 5.84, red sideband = 6.88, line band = 6.29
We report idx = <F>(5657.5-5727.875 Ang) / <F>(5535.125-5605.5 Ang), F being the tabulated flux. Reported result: 1.13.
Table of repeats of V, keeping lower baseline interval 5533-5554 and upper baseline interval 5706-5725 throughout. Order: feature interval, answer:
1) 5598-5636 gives 3.2 Ang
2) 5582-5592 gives 0.6 Ang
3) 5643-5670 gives 2.2 Ang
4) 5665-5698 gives 1.9 Ang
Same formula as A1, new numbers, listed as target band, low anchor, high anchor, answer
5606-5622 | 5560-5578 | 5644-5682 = 0.01 mag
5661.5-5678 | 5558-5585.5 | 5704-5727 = 0.21 mag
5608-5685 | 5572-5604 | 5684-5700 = 0.06 mag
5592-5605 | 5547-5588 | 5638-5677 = 0.11 mag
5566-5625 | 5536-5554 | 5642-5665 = 0.05 mag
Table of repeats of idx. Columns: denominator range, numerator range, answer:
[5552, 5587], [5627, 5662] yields 1.07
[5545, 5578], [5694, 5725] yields 1.18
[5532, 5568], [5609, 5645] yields 1.03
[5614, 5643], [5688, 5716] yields 1.07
